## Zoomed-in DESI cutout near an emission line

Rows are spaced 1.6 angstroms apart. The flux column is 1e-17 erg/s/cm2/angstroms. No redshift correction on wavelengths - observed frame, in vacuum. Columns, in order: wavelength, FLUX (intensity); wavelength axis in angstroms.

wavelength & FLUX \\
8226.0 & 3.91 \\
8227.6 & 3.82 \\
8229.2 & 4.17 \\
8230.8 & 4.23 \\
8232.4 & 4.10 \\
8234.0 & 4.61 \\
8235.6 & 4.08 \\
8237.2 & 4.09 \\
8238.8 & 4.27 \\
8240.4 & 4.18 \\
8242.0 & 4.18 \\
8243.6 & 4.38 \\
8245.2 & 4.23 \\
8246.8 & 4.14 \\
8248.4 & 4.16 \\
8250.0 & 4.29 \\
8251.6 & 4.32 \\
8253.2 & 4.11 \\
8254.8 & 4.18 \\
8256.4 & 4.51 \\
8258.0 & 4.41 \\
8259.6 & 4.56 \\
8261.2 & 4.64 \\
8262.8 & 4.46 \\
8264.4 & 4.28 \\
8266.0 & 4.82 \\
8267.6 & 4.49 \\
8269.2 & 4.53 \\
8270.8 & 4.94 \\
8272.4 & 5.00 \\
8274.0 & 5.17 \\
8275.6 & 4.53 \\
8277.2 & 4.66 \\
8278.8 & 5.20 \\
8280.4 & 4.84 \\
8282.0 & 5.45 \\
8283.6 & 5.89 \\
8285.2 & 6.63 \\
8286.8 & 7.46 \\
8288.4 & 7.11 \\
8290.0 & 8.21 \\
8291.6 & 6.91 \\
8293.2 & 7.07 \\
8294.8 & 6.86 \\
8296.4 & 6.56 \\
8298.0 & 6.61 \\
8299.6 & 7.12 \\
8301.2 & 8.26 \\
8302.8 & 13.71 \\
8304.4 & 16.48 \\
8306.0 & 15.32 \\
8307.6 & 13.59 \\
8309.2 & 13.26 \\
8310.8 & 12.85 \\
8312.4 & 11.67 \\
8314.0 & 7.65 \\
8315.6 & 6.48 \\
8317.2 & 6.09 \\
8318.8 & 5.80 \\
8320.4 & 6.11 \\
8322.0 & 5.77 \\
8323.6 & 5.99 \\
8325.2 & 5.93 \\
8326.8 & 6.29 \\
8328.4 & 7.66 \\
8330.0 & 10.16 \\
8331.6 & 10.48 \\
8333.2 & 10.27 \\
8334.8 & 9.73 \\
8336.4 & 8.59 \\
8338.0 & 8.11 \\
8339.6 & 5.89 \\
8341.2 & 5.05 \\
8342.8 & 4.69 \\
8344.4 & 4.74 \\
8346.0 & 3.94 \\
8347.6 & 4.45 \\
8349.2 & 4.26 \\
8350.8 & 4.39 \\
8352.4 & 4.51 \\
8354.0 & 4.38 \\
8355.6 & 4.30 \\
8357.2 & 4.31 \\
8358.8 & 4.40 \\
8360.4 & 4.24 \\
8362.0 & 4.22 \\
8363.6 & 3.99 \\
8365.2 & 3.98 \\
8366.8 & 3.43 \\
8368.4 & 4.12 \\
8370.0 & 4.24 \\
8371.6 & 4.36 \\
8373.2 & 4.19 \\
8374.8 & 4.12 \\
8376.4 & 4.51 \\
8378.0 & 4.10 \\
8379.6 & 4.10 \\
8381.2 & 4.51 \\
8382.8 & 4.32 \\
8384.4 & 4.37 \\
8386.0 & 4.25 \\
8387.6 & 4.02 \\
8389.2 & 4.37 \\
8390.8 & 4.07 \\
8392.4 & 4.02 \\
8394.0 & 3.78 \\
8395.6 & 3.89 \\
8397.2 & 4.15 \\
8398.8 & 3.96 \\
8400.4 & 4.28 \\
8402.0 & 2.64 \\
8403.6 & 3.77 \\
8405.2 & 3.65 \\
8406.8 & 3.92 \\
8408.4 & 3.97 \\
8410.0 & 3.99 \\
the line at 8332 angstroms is [N II]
